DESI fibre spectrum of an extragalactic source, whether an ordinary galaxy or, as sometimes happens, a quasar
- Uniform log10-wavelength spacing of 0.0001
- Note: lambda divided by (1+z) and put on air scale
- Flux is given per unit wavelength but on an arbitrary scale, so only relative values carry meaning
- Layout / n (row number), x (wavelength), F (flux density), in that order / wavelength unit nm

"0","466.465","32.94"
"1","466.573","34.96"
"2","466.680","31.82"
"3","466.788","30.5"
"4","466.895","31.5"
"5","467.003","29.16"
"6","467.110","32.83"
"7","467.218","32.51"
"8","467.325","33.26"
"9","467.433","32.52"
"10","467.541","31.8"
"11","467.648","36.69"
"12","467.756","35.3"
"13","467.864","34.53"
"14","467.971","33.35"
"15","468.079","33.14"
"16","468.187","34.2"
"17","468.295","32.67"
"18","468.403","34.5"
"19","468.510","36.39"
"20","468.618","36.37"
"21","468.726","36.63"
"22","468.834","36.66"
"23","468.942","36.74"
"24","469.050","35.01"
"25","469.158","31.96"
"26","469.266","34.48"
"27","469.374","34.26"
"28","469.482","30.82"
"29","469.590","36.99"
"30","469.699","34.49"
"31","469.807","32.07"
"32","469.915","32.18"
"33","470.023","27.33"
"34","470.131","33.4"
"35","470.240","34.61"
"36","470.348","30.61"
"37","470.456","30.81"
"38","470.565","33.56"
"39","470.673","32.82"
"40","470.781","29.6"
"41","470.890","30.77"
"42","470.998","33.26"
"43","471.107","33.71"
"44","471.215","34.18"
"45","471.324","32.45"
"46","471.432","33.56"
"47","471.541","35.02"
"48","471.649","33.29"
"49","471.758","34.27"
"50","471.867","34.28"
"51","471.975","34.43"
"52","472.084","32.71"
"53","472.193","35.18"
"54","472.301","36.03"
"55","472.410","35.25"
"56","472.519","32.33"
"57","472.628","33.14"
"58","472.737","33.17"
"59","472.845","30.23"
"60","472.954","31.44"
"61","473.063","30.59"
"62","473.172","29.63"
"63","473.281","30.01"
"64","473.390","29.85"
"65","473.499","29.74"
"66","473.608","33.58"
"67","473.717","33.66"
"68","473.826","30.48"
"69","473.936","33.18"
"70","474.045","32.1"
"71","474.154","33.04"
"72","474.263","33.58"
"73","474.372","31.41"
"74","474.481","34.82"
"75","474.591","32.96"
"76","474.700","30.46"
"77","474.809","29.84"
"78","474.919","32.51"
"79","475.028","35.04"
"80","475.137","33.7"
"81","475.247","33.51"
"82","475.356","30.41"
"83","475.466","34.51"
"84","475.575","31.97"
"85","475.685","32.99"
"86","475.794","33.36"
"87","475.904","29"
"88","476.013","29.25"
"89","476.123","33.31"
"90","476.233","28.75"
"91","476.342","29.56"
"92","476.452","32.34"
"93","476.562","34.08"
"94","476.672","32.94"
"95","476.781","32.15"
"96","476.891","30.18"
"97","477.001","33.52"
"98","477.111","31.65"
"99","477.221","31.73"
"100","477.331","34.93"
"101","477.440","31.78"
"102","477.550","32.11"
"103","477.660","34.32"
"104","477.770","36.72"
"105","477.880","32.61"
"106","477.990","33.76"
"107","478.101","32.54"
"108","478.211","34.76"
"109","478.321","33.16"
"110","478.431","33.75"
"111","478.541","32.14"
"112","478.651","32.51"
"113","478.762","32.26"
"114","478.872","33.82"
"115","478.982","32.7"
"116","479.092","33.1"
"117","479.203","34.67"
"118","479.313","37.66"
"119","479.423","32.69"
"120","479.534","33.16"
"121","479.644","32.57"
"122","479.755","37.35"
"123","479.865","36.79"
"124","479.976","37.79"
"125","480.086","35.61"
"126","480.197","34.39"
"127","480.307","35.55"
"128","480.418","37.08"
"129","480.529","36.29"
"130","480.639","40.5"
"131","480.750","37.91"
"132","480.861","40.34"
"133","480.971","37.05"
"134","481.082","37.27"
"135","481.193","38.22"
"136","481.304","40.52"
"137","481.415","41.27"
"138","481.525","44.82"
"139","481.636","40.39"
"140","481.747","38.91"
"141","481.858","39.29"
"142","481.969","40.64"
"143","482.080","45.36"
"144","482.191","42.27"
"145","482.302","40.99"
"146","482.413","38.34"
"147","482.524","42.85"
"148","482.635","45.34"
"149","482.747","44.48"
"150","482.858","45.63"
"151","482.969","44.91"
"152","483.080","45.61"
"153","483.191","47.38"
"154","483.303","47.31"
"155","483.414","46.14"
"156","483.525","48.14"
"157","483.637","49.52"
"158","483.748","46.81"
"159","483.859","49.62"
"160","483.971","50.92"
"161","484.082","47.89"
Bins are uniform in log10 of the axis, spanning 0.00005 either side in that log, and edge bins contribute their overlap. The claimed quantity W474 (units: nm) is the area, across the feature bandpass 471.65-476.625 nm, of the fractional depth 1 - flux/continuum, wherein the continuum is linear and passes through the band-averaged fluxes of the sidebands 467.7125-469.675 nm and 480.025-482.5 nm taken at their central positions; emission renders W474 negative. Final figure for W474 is 0.582 nm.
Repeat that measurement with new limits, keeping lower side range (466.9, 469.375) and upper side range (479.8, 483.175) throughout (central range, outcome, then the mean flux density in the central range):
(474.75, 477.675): 0.44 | 32.2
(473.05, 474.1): 0.15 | 31.3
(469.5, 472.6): 0.20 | 33.2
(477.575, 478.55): 0.12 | 33.8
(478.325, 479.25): 0.14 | 33.1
